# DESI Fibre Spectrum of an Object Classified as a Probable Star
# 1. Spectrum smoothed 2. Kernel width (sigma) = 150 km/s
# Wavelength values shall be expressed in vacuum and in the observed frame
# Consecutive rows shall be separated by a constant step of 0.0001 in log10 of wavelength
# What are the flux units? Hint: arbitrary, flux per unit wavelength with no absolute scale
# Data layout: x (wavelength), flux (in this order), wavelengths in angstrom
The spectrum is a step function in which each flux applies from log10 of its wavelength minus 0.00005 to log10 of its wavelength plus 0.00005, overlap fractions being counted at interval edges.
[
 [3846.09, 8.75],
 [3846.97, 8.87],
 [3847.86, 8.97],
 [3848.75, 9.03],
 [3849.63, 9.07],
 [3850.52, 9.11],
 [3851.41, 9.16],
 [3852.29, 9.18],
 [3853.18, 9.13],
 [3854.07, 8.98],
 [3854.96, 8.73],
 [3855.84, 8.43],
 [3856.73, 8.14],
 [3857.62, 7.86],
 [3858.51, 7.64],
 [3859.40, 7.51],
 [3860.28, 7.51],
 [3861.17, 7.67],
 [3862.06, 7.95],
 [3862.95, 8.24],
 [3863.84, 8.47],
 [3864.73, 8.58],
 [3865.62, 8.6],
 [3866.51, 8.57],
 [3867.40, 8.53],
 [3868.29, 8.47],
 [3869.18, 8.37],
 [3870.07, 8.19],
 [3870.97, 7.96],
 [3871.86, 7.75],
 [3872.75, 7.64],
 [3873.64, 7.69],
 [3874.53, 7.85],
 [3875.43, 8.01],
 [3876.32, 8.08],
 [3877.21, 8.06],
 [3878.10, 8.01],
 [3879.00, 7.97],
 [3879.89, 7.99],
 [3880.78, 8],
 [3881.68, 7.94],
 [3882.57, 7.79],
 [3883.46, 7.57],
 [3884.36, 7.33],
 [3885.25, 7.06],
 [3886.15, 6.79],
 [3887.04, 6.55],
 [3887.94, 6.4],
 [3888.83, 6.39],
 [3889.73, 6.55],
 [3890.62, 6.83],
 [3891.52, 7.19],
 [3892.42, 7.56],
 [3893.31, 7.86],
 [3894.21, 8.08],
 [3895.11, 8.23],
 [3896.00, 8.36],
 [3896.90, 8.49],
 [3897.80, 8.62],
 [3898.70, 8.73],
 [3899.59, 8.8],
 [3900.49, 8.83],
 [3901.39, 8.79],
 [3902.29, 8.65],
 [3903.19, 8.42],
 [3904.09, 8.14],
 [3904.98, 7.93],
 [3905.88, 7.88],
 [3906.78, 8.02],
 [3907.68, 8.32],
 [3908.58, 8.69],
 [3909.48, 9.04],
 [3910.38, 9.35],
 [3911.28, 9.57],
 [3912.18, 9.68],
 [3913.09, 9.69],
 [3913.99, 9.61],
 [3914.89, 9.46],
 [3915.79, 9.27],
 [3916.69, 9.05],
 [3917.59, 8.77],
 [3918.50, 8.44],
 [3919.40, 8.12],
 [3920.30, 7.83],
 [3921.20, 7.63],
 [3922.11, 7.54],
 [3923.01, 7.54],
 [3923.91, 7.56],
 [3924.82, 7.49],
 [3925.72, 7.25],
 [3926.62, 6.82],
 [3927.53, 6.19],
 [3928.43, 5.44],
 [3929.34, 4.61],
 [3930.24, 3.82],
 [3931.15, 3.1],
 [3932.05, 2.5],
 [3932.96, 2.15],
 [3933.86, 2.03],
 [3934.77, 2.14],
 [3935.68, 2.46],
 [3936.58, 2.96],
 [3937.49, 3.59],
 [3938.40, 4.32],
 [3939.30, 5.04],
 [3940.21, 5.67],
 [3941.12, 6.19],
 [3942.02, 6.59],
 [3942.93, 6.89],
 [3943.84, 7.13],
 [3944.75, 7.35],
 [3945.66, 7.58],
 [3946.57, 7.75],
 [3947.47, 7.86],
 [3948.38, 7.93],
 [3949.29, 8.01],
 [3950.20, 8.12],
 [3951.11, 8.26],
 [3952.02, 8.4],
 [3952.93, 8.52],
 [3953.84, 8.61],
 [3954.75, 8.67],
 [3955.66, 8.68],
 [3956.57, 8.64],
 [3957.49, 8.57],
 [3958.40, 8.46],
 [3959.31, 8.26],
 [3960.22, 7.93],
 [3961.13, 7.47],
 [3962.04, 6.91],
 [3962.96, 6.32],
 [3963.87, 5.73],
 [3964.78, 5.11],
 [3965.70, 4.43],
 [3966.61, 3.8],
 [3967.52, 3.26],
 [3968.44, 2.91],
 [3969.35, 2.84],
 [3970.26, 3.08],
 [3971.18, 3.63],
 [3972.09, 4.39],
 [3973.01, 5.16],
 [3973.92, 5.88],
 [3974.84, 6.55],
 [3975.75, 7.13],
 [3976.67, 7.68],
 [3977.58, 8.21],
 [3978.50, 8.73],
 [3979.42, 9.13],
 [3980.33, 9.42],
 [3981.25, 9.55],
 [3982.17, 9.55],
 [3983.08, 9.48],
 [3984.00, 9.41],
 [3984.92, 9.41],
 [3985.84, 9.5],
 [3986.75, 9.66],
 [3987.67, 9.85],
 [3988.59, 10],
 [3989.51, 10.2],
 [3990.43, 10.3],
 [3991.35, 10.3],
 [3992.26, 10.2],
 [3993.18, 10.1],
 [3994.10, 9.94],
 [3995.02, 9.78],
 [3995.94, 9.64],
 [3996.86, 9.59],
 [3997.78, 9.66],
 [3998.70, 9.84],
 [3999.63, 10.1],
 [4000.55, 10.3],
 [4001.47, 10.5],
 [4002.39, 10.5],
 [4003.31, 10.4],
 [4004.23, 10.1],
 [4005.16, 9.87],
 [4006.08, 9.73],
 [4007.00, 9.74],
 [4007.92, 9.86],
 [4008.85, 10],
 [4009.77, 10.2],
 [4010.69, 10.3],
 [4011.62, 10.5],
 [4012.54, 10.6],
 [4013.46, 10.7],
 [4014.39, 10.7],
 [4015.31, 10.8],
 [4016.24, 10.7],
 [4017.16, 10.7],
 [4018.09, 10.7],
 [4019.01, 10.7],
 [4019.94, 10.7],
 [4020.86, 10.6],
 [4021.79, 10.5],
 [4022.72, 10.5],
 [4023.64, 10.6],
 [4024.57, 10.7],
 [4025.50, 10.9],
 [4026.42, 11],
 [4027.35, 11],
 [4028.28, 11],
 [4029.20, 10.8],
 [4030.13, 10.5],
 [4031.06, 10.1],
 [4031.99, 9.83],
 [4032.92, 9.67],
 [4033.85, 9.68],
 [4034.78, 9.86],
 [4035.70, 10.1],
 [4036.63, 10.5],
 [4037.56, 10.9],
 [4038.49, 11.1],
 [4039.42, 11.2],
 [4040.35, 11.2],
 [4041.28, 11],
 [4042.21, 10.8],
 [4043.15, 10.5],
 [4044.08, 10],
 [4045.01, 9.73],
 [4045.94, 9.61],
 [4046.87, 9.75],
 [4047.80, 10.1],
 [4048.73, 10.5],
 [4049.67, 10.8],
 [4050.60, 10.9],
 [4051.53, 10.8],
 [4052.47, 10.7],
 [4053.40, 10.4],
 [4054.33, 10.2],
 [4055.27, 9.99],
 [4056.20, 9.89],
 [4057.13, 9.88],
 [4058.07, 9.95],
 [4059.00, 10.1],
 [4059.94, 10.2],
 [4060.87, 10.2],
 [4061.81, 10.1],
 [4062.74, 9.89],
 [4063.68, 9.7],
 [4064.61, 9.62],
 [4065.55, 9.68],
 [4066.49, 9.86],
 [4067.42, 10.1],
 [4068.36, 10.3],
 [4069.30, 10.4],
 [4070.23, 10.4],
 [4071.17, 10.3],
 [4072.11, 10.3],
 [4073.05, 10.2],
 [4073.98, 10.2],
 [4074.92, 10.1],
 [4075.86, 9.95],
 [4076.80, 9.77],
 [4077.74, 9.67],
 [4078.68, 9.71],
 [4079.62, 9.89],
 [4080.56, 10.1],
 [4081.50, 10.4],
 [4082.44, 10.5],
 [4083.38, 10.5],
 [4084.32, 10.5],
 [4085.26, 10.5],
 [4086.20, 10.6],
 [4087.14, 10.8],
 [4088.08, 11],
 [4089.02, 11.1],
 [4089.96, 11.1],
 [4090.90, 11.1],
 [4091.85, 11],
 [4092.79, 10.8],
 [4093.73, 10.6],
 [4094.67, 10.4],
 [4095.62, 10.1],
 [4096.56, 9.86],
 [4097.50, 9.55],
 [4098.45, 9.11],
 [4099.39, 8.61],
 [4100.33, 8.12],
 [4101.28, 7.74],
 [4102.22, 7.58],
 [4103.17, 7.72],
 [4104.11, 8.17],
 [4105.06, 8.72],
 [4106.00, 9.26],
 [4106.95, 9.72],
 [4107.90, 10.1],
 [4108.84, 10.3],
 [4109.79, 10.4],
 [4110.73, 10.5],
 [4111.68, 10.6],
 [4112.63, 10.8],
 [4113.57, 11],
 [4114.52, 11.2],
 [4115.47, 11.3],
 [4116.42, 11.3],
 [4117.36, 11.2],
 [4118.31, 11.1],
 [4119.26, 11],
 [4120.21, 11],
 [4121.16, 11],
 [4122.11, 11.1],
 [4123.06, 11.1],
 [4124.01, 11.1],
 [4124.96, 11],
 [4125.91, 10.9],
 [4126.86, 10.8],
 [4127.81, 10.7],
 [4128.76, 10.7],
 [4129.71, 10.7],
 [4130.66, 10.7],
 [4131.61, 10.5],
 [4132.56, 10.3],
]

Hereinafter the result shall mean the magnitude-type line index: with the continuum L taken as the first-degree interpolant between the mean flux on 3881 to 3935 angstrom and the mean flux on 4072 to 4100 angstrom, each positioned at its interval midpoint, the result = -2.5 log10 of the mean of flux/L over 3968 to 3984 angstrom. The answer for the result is 0.25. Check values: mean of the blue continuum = 7.43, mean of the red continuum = 10.3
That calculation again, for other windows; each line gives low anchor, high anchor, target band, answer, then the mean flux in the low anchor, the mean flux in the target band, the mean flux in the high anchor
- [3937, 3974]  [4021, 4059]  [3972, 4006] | -0.15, 6.44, 9.25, 10.4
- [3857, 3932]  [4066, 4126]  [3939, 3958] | 0.11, 7.84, 7.66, 10.2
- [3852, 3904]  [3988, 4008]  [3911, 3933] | 0.20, 7.99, 7.24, 10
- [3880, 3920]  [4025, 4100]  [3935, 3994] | 0.24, 8.2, 7.25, 10.3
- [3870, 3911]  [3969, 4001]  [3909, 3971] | 0.24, 7.93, 6.63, 8.54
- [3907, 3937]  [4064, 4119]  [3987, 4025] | -0.21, 6.8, 10.3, 10.1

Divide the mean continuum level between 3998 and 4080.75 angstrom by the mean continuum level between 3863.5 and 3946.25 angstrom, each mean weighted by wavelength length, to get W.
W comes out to 1.4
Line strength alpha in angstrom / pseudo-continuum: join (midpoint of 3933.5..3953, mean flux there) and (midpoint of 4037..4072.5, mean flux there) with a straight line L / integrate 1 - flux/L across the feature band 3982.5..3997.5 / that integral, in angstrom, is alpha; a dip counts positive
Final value -3.8 angstrom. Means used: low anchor 6.1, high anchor 10.3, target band 9.84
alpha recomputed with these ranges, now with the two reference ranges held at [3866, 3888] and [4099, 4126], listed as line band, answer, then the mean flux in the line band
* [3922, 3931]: 2.19 angstrom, 6.27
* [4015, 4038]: -3.09 angstrom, 10.5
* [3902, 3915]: -1.12 angstrom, 8.82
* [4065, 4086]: -0.86 angstrom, 10.2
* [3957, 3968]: 2.91 angstrom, 6.35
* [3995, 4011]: -1.71 angstrom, 10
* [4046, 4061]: -1.13 angstrom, 10.3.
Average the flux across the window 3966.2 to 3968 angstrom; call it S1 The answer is 3.51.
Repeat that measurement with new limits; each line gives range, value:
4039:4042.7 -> 11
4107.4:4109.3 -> 10.2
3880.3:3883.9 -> 7.84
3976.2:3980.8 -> 8.63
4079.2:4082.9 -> 10.2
